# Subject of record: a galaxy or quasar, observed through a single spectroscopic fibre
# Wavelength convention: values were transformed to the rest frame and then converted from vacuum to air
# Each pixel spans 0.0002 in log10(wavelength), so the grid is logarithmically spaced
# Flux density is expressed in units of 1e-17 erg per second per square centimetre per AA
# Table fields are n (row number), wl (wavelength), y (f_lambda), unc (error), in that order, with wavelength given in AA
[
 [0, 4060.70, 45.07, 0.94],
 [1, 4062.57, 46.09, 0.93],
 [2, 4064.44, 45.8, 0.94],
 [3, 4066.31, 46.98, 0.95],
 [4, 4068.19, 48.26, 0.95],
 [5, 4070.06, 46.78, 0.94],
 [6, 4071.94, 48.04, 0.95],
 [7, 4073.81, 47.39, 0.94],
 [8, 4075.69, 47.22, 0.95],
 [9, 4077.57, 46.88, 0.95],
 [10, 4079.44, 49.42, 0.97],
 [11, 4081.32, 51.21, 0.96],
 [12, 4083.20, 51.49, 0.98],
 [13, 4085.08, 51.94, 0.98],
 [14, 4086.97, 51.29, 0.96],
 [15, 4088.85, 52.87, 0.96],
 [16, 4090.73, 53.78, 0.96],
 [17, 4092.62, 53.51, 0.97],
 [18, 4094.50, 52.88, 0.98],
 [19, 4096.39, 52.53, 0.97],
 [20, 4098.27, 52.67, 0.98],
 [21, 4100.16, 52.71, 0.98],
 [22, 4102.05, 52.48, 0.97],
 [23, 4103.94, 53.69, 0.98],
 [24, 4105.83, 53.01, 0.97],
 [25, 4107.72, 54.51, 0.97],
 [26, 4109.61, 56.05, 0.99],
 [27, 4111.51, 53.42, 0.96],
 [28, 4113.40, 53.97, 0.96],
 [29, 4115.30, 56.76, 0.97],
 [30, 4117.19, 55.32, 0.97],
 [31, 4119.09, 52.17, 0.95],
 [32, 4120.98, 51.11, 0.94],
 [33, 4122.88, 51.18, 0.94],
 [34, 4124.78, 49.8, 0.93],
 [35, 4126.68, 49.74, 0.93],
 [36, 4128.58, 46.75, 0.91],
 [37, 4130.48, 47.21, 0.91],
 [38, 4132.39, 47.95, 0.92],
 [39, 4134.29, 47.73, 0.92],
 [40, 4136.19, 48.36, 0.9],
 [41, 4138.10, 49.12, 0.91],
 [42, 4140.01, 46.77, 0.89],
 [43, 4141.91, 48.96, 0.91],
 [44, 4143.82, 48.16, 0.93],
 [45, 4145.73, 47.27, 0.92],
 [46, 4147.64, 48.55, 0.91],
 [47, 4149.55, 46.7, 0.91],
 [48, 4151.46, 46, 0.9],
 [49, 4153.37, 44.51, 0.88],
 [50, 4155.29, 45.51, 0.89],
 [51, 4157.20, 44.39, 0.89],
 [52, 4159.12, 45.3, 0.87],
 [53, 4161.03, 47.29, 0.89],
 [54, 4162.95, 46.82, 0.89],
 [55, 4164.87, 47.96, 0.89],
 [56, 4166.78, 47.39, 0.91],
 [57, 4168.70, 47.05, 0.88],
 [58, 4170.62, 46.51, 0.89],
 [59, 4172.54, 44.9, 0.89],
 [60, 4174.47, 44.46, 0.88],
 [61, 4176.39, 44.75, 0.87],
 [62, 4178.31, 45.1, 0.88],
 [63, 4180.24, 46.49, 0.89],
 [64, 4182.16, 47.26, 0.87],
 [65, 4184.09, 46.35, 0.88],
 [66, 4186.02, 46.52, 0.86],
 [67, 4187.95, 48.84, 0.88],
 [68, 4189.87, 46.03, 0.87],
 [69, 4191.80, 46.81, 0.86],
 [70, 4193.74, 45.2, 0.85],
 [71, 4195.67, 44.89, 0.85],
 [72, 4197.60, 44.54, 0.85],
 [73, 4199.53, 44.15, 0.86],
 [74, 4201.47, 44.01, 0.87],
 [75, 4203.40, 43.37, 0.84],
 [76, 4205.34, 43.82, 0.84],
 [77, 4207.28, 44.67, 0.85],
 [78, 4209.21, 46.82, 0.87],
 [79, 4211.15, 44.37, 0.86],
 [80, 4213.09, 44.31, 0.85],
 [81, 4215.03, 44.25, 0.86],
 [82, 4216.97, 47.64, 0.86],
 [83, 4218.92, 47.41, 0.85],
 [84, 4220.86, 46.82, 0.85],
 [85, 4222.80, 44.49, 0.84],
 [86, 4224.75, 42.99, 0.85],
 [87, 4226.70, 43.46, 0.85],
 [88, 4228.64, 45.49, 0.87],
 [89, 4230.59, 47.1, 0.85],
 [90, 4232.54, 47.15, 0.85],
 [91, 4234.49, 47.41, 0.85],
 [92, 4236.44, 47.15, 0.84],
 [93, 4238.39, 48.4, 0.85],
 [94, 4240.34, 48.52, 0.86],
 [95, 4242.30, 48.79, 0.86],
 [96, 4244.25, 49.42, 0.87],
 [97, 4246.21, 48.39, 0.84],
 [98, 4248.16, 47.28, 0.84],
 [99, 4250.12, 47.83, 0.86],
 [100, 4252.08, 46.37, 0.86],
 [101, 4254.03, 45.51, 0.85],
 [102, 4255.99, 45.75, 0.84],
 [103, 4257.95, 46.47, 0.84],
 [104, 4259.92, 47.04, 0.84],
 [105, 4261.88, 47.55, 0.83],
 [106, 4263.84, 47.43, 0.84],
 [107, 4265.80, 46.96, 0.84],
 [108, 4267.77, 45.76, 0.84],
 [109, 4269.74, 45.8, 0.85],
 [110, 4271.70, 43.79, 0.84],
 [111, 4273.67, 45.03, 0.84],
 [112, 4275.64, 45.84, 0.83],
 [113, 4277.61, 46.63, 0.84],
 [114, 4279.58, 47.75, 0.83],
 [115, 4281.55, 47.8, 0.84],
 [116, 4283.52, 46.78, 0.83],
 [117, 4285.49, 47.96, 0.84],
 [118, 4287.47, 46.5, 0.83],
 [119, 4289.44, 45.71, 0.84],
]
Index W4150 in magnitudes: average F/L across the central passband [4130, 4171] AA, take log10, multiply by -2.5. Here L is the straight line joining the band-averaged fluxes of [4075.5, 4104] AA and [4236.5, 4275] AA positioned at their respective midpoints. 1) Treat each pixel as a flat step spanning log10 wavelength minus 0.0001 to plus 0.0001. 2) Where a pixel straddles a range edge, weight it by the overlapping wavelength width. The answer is 0.06 mag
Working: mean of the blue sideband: 51.7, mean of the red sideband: 46.9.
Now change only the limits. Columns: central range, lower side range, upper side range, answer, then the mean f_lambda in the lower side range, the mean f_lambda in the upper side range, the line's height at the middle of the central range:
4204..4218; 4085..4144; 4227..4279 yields 0.07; 51.5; 46.8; 48.3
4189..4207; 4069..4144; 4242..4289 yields 0.09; 50.9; 46.8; 48.6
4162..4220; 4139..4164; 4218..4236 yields 0.01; 46.6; 45.9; 46.2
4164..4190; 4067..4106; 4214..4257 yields 0.04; 50.9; 46.7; 48.4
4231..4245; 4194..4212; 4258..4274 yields -0.06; 44.6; 46.2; 45.5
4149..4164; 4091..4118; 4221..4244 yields 0.11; 53.8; 46.6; 50.9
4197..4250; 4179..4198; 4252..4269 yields 0.01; 46.3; 46.5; 46.4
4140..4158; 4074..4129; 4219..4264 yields 0.08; 52.1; 46.8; 50.3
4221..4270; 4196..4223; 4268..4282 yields -0.03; 45.1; 46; 45.6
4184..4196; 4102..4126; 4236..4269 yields 0.08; 53.3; 47.3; 50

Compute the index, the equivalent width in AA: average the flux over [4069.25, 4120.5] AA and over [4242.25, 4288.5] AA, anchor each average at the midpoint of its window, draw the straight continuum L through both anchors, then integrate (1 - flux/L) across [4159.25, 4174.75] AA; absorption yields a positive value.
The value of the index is 1.0 AA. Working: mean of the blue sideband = 52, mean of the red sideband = 46.8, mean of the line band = 46.6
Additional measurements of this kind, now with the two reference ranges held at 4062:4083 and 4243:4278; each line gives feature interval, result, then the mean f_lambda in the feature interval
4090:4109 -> -2.23 AA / 53.2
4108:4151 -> -2.44 AA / 50.2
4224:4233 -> 0.31 AA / 45.2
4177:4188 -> 0.14 AA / 46.5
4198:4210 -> 0.65 AA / 44.5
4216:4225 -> 0.15 AA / 46.1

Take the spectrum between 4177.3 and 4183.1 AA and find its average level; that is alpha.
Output 46.3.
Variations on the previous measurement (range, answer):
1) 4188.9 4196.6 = 45.8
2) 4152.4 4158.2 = 44.8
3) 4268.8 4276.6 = 45.1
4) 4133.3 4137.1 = 48.1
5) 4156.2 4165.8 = 46.3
